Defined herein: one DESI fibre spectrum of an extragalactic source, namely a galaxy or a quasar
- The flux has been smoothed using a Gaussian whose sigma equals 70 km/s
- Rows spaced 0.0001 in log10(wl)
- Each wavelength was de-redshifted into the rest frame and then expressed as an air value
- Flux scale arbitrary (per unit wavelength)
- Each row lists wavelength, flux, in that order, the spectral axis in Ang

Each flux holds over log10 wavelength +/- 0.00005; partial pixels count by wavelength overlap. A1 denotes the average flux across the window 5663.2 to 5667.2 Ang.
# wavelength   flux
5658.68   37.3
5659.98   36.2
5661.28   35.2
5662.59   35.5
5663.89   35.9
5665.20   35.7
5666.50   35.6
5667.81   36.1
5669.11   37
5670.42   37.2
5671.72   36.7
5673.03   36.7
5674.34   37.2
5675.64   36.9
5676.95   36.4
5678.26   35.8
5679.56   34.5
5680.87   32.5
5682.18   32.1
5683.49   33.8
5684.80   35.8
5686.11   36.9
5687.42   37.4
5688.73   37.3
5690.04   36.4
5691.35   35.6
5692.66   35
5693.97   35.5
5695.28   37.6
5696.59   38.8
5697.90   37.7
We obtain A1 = 35.7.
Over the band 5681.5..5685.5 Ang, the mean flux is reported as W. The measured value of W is 33.9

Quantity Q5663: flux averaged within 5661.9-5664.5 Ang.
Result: 35.7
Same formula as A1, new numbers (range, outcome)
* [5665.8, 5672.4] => 36.5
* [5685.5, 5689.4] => 37.2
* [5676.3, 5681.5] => 34.8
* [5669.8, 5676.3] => 37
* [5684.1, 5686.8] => 36.3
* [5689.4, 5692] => 36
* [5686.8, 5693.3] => 36.3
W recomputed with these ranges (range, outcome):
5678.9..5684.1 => 33.2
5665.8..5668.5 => 35.9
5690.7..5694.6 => 35.4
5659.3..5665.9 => 35.7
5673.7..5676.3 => 37.1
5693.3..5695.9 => 36.6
